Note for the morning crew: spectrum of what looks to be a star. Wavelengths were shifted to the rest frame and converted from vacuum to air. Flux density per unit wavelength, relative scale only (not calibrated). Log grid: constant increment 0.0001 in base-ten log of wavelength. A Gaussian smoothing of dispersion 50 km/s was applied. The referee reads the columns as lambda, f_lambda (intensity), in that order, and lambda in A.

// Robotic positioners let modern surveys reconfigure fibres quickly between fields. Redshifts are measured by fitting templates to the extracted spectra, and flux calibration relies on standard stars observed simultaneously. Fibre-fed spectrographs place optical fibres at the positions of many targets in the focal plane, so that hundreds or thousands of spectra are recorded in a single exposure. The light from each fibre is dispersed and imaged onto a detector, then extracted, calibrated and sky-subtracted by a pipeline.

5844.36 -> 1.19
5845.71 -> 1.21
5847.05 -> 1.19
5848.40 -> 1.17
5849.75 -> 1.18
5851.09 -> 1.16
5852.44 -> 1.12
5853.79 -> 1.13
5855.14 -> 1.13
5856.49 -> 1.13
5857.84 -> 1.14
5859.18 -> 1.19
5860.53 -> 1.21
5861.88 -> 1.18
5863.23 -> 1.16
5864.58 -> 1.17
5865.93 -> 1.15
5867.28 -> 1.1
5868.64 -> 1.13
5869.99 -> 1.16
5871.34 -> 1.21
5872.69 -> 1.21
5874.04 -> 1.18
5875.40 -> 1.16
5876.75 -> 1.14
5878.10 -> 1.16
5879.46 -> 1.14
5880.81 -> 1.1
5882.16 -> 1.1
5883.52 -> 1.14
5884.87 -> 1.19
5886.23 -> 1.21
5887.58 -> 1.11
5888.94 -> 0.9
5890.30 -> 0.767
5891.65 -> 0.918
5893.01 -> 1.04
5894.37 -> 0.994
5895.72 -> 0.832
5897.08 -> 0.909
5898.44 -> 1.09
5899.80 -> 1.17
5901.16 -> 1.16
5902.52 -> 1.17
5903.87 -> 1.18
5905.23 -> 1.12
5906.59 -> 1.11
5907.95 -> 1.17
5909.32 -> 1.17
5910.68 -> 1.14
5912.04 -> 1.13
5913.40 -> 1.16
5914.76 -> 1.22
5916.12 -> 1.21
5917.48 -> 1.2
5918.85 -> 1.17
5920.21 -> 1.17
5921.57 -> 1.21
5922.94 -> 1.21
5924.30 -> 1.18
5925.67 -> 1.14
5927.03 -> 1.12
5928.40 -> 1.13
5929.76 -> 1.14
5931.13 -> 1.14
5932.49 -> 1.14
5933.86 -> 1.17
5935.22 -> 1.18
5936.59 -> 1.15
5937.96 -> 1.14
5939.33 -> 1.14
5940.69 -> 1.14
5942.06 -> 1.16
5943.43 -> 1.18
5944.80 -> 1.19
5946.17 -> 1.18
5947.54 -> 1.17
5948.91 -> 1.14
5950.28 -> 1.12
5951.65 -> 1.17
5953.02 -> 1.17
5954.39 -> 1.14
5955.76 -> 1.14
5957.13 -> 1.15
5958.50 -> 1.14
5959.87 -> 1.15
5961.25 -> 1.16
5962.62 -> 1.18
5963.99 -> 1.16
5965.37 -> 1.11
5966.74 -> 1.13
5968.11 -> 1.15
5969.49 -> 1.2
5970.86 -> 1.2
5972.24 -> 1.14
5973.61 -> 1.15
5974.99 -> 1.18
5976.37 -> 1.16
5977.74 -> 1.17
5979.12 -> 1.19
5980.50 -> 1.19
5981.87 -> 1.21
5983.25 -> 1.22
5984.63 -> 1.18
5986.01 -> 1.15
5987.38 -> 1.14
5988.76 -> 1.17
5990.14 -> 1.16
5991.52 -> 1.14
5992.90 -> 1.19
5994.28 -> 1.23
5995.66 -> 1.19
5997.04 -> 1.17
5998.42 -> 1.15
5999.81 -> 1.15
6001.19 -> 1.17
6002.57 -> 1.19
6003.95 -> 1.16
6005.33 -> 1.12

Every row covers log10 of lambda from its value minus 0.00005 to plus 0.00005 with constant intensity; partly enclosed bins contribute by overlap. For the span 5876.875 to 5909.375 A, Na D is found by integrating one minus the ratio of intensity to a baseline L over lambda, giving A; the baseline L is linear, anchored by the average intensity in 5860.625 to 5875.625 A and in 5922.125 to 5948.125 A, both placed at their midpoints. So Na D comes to 2.4 A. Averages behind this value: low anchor 1.17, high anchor 1.16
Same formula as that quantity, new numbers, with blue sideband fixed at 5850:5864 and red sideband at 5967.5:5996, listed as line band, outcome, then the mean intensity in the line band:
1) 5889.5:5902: 1.9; 0.988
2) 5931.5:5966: 0.5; 1.15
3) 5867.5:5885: 0.1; 1.15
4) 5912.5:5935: 0.0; 1.17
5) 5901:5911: 0.1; 1.15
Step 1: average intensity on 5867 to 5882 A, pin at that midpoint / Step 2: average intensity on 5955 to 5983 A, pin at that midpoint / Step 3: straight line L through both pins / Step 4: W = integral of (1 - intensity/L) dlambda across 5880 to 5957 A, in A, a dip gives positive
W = 2.1 A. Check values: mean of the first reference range 1.15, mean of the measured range 1.13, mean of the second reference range 1.16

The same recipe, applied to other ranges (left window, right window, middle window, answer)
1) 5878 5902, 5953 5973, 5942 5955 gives -0.3 A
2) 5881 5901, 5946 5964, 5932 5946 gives -0.5 A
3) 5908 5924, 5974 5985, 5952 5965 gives 0.3 A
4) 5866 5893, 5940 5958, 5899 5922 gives -0.8 A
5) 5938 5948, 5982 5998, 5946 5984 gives 0.2 A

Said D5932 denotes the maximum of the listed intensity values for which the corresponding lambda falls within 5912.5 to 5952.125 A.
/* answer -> 1.22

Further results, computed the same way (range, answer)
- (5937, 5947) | 1.19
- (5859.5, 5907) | 1.21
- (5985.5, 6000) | 1.23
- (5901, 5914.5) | 1.18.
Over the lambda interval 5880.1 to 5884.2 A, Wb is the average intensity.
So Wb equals 1.12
